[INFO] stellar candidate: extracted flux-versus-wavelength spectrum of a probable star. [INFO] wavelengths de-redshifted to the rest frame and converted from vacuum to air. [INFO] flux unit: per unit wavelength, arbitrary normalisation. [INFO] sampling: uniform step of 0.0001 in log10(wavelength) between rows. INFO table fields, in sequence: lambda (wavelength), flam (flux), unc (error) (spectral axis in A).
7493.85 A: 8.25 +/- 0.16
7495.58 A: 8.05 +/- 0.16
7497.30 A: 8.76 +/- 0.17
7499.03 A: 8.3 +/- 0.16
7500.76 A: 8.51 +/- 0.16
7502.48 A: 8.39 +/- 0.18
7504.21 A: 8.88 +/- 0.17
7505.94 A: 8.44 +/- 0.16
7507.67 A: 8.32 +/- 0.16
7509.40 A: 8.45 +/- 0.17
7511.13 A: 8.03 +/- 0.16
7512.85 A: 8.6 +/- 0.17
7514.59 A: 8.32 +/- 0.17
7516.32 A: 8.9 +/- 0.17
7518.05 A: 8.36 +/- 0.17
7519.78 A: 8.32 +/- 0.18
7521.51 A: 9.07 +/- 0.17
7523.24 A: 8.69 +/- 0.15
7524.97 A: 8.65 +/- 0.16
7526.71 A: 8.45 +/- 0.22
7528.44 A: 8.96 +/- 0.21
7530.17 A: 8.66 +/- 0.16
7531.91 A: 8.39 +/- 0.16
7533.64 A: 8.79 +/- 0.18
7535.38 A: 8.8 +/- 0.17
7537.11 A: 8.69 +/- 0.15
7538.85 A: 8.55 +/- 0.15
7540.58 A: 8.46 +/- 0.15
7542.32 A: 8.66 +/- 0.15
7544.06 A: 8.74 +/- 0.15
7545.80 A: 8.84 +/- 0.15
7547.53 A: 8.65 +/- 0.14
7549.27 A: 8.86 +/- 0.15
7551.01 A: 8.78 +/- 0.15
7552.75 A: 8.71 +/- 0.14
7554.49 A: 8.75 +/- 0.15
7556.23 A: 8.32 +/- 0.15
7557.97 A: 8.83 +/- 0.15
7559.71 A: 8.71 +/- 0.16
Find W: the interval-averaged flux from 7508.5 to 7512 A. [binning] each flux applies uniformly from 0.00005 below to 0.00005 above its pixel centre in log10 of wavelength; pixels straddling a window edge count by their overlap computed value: 8.26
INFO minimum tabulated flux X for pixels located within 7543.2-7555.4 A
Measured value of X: 8.65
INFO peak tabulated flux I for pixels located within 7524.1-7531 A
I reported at 8.96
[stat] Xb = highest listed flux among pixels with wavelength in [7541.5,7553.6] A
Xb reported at 8.86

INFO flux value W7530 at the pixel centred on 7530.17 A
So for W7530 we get 8.66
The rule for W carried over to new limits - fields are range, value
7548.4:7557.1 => 8.68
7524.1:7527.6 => 8.55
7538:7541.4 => 8.52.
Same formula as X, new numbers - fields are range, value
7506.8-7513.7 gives 8.03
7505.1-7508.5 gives 8.32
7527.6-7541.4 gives 8.39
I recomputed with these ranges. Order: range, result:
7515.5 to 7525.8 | 9.07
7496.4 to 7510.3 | 8.88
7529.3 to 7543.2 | 8.8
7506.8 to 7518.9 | 8.9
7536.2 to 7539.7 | 8.69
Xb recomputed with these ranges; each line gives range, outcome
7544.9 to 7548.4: 8.84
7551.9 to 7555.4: 8.75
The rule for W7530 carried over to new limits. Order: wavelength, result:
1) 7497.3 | 8.76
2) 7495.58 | 8.05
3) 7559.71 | 8.71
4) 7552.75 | 8.71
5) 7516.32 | 8.9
